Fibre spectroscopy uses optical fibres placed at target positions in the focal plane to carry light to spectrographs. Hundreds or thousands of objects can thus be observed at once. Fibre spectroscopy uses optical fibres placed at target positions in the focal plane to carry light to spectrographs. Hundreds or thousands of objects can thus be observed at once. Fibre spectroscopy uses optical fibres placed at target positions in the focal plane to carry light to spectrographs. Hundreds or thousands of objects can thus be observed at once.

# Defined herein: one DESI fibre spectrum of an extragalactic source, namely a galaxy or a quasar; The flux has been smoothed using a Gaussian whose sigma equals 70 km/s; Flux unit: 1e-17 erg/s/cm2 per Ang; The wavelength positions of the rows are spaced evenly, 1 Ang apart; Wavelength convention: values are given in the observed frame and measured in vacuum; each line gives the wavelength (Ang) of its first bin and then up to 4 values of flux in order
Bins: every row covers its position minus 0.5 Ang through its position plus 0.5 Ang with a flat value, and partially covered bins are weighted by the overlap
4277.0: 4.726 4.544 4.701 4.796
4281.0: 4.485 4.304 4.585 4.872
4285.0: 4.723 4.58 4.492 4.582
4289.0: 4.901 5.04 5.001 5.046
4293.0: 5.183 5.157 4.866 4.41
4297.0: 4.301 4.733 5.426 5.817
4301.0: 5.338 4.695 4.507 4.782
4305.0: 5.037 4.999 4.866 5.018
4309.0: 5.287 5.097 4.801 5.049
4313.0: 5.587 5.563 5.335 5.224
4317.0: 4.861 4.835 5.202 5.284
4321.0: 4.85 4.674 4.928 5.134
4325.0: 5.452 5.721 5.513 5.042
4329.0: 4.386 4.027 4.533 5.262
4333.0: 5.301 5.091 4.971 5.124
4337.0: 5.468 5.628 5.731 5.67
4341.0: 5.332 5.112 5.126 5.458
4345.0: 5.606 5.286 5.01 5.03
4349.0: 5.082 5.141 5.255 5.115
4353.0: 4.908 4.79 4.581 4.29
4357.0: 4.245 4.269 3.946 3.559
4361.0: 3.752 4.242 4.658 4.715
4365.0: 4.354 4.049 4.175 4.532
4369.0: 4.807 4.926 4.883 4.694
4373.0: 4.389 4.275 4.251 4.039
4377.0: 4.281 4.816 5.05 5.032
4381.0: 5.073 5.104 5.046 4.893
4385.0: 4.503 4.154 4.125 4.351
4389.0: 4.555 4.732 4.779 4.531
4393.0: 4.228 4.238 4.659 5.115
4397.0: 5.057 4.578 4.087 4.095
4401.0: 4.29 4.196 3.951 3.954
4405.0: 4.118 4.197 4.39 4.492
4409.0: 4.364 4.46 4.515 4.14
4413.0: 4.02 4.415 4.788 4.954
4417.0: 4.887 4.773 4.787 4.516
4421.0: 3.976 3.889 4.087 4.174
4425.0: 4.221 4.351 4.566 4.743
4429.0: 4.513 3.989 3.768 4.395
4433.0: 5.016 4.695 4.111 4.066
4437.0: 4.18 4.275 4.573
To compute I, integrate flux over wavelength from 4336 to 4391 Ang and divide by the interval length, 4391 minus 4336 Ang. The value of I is 4.75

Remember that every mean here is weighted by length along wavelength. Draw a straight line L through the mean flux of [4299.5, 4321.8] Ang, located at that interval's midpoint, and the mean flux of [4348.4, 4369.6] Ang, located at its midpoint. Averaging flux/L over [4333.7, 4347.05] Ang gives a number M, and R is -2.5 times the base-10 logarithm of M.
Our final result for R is -0.133 mag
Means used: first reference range 5.09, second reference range 4.5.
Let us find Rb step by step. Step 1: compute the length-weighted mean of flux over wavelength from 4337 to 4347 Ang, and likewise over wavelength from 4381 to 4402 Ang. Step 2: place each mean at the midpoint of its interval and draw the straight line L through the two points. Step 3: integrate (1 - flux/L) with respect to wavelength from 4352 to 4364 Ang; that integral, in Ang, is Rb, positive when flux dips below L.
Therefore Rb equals 1.9 Ang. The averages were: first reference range 5.42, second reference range 4.56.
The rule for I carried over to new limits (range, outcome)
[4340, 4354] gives 5.19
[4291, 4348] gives 5.1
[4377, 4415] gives 4.5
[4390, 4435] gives 4.41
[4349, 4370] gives 4.49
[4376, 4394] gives 4.63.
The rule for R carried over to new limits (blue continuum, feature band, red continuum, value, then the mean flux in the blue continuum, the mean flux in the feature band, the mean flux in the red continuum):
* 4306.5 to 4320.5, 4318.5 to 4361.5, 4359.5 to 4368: -0.07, 5.14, 4.97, 4.21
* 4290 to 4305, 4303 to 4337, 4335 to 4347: 0.02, 4.95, 5.05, 5.38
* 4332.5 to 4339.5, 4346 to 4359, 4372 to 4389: 0.06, 5.33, 4.79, 4.59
